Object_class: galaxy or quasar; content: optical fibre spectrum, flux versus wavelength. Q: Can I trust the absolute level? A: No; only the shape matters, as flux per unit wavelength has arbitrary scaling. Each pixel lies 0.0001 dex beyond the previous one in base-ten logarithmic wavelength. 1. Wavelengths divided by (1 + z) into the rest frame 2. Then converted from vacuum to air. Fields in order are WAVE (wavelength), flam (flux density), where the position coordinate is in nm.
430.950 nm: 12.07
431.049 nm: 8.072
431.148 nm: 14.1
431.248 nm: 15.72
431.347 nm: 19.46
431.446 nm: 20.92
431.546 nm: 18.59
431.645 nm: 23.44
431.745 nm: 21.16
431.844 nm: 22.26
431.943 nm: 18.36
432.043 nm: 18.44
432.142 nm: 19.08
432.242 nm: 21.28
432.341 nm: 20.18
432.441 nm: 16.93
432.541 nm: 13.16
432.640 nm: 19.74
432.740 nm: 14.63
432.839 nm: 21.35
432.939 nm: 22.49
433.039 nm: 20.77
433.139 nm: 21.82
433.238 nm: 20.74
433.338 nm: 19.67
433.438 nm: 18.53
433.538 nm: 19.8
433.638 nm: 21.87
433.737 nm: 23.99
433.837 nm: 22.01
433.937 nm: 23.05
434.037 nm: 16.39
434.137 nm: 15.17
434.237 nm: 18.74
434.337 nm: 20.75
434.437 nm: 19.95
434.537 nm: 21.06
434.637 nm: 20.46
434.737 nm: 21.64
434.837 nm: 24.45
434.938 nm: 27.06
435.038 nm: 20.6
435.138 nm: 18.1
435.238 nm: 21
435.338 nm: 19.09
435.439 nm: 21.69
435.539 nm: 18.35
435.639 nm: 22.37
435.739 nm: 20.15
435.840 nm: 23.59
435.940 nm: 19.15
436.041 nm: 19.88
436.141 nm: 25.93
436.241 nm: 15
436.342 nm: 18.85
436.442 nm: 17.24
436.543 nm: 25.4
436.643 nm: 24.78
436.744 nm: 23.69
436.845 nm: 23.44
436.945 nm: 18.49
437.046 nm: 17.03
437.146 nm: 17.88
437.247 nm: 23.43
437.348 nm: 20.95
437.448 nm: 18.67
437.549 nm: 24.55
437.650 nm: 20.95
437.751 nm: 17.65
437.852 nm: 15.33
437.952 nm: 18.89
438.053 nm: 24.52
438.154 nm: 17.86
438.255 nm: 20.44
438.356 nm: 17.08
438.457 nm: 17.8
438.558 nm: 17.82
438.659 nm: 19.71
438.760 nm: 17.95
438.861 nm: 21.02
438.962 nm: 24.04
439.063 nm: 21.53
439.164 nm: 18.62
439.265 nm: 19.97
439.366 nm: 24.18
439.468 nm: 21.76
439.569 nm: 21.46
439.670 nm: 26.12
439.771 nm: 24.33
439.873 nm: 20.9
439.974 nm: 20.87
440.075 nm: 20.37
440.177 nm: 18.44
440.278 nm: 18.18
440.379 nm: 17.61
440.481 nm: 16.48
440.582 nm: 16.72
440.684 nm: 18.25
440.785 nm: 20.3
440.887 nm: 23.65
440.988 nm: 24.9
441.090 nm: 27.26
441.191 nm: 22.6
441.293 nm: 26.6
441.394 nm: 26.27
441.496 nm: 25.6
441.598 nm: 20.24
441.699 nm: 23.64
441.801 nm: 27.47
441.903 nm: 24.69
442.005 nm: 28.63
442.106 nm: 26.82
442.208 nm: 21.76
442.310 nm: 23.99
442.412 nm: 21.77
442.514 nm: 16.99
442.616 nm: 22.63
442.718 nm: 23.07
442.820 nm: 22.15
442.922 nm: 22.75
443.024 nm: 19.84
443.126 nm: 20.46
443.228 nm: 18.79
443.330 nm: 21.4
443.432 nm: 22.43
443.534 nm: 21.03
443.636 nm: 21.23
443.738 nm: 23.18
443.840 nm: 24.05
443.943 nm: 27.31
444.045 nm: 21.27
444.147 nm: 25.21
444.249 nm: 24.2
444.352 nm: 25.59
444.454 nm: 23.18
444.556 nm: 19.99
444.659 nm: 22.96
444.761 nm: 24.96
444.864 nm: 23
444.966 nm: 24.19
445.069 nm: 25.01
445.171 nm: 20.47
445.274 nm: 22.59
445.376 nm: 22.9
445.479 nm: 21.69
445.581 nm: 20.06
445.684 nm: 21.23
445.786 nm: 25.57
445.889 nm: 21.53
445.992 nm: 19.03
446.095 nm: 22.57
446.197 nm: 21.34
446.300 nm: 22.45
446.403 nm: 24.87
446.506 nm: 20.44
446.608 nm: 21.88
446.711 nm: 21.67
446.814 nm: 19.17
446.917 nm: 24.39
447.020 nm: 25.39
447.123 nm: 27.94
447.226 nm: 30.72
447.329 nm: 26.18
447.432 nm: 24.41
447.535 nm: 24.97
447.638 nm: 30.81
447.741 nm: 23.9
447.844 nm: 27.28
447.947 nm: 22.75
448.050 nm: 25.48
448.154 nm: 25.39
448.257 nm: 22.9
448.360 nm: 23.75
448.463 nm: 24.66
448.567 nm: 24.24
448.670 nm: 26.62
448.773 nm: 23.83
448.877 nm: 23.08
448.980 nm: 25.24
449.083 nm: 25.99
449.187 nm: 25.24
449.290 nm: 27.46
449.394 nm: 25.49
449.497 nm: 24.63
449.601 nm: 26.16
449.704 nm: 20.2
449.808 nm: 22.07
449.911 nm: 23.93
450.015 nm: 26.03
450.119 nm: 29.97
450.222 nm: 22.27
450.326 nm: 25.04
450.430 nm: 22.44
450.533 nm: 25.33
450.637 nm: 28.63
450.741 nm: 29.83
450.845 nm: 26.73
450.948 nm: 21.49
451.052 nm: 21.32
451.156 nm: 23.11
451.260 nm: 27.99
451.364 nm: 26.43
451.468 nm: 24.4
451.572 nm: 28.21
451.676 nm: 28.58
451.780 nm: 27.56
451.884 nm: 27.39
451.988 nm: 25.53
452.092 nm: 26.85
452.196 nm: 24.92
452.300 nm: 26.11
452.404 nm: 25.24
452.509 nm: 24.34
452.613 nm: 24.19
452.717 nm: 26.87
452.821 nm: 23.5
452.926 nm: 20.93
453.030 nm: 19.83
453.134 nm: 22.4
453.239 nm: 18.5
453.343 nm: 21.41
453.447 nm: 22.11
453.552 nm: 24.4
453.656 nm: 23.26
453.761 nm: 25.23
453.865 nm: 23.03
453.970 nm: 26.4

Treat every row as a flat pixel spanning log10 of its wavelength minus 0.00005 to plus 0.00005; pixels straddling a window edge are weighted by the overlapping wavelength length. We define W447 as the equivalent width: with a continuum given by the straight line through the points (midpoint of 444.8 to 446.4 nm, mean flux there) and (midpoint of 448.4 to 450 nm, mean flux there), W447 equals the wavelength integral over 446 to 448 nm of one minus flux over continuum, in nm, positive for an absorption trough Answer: -0.09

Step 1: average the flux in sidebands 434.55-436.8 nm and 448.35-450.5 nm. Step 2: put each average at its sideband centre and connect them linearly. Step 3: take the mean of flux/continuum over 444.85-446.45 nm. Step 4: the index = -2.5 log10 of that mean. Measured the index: 0.06 mag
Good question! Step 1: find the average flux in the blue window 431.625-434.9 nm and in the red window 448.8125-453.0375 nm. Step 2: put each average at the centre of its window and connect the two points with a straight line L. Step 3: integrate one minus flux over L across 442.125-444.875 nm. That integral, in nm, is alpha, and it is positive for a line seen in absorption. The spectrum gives 0.07 nm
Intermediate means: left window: 20.1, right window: 25.2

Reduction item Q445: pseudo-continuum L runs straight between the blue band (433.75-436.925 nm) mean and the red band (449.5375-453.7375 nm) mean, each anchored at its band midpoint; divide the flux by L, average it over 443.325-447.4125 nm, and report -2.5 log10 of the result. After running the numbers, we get 0.00 mag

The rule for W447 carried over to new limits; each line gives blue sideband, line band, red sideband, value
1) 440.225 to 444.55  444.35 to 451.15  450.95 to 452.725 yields 0.07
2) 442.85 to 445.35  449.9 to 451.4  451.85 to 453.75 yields -0.12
